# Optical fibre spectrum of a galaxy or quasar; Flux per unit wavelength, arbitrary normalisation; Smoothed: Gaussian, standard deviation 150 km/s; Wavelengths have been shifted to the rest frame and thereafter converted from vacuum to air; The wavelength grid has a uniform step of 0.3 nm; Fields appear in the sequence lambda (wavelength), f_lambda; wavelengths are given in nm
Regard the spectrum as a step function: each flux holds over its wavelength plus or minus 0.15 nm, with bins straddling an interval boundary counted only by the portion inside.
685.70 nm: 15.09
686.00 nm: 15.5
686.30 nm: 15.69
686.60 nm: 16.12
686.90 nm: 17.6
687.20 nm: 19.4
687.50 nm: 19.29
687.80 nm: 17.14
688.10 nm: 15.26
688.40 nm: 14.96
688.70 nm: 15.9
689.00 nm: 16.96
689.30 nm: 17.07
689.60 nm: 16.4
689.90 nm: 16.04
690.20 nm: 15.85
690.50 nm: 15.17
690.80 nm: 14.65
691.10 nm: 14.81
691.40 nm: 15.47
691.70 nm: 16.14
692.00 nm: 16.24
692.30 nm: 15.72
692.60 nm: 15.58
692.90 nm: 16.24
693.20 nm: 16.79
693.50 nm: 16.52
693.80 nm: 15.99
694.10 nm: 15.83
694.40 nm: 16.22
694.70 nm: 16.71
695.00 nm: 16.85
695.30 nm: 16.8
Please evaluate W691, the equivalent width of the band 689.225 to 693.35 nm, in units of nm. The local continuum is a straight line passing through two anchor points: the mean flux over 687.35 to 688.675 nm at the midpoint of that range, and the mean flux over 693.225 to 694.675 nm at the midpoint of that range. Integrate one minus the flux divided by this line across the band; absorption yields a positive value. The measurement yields 0.14 nm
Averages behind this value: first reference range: 16.6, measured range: 15.8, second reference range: 16.2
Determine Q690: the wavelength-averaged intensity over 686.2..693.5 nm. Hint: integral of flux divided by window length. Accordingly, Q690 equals 16.3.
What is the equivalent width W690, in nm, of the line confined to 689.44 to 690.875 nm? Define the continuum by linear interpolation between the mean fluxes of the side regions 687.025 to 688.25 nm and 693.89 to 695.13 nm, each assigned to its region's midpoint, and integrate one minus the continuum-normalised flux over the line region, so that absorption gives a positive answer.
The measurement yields 0.13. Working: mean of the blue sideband 17.8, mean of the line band 15.7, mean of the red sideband 16.4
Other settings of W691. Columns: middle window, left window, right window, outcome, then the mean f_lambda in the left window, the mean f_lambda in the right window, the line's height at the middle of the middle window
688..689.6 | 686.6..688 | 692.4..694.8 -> 0.135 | 18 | 16.2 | 17.6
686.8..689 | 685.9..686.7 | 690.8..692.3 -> -0.189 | 15.8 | 15.6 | 15.7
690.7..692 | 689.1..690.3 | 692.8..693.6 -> 0.083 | 16.4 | 16.5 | 16.5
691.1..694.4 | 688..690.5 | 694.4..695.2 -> 0.086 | 16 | 16.7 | 16.4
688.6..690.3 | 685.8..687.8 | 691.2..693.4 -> 0.023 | 17.2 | 16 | 16.6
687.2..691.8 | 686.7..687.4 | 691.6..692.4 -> 0.281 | 18.4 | 16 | 17.2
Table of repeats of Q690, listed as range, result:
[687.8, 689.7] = 16.2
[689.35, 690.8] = 15.8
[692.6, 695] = 16.3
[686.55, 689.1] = 17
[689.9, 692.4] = 15.5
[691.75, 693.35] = 16.1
